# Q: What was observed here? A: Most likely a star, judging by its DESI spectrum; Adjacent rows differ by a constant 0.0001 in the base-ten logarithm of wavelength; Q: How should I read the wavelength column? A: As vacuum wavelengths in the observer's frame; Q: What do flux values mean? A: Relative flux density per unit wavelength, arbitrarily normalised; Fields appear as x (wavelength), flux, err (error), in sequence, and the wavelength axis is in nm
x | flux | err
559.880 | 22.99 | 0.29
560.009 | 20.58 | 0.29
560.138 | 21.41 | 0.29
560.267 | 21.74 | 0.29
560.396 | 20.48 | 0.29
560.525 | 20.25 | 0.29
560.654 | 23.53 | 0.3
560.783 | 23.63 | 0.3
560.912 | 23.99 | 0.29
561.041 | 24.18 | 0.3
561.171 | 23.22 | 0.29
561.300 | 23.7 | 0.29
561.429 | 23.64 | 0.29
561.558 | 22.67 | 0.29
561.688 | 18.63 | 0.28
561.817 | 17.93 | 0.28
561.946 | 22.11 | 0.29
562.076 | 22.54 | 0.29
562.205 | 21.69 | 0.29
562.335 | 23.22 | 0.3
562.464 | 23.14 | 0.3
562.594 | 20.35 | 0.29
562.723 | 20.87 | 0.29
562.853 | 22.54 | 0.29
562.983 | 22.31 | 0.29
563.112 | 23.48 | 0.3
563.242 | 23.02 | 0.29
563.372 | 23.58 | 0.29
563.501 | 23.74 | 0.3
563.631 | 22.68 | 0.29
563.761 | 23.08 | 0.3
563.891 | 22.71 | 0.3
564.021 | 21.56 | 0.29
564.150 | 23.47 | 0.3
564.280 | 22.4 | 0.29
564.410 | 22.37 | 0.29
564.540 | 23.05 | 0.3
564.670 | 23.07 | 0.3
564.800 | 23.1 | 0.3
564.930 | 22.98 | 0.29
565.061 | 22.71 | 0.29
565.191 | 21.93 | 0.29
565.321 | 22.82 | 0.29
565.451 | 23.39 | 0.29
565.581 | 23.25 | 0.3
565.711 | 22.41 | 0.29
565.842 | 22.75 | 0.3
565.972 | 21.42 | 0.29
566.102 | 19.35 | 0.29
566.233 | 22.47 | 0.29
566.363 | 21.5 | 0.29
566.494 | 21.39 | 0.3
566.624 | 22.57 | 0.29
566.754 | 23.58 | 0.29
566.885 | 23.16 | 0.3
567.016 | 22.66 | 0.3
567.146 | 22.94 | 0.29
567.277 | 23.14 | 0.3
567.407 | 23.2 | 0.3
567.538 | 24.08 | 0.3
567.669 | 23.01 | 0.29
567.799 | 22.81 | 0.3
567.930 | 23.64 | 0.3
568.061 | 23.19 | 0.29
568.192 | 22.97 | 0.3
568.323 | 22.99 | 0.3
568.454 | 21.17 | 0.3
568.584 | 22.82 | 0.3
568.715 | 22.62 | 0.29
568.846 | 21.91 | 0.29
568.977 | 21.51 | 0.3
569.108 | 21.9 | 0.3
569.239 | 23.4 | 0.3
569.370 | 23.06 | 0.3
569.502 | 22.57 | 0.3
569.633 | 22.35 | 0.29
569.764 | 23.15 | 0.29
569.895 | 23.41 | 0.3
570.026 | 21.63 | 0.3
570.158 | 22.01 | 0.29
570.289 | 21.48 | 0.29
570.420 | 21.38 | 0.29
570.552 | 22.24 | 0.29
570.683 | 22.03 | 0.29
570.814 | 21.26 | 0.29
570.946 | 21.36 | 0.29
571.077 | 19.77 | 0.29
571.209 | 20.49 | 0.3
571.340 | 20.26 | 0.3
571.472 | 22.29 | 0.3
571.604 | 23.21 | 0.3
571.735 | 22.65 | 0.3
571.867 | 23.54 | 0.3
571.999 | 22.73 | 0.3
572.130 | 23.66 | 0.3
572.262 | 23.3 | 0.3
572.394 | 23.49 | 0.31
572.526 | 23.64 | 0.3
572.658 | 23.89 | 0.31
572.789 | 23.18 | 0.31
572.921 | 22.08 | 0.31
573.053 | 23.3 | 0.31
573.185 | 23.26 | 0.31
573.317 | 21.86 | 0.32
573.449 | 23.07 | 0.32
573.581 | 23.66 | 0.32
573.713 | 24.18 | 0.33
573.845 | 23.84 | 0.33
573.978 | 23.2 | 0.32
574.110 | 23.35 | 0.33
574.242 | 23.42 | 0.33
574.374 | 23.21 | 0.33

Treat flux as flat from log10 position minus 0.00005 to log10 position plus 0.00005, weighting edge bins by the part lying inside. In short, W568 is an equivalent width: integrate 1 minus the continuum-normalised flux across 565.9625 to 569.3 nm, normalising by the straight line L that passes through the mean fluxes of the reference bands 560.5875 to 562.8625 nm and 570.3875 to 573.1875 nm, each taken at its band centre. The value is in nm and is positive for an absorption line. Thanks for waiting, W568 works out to -0.03 nm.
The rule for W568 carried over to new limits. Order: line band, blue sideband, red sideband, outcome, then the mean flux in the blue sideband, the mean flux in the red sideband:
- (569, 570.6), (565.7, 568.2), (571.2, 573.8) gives 0.03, 22.6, 23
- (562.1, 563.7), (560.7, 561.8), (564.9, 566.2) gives 0.00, 22.7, 22.3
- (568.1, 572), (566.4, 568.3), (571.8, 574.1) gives 0.17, 23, 23.3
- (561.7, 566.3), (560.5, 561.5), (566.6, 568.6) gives 0.17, 23.4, 23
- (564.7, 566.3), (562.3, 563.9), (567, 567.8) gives 0.04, 22.7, 23.2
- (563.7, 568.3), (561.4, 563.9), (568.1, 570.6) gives -0.09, 22.2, 22.4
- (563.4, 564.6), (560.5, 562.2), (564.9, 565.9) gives -0.01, 22.3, 22.8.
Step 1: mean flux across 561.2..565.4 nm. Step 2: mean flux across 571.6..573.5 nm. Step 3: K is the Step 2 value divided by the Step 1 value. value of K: 1.03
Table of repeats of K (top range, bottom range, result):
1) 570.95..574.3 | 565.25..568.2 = 1.01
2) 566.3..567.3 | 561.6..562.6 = 1.06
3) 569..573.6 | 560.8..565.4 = 1.00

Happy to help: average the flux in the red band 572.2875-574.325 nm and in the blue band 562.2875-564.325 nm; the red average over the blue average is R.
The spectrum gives 1.03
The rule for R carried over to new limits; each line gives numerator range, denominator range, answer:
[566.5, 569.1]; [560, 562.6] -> 1.03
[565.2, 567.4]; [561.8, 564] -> 1.00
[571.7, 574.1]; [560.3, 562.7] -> 1.05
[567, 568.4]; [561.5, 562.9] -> 1.08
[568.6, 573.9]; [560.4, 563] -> 1.02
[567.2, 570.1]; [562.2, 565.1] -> 1.00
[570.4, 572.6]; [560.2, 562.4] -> 1.00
